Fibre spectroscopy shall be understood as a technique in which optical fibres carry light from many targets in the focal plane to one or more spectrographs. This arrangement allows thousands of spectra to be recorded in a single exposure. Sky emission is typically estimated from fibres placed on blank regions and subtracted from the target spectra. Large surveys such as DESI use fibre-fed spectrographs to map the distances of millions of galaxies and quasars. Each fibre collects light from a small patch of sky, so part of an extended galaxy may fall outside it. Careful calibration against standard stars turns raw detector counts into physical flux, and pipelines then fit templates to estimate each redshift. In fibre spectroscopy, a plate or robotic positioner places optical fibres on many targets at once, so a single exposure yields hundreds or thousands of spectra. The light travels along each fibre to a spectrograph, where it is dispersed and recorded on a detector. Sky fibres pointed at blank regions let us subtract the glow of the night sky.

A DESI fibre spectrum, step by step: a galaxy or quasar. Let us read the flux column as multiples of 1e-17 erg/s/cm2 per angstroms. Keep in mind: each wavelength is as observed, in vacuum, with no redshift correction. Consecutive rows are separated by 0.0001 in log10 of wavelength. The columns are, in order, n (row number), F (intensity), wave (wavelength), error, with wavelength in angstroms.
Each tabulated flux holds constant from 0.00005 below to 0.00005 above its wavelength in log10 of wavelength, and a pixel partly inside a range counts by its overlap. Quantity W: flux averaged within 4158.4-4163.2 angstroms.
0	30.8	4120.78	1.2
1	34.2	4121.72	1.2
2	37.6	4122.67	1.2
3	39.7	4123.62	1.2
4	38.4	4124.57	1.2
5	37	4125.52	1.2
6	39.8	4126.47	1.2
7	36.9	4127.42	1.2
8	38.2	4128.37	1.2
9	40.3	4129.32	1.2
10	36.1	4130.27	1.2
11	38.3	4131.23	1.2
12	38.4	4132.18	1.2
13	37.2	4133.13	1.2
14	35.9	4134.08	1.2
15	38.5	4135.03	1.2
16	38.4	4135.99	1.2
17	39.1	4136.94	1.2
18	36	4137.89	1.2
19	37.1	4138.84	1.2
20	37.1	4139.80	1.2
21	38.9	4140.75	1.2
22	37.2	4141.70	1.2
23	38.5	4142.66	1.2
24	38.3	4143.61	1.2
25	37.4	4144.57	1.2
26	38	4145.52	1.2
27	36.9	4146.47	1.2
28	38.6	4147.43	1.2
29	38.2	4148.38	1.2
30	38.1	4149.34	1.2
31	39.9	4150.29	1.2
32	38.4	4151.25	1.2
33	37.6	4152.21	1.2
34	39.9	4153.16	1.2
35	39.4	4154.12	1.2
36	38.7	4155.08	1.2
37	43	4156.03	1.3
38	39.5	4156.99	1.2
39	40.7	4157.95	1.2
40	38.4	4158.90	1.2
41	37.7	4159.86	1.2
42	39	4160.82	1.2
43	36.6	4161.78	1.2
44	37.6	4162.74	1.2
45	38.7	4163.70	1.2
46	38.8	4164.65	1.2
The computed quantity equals 37.9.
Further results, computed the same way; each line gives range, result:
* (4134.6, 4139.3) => 37.8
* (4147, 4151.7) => 38.7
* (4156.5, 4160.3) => 39.1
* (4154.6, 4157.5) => 40.4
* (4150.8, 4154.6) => 38.8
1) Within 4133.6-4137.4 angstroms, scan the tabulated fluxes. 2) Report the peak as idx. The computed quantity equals 39.1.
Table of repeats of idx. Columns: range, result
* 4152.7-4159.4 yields 43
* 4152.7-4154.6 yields 39.9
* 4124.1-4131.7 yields 40.3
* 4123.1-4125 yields 39.7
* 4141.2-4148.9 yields 38.6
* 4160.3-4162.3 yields 39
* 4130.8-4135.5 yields 38.5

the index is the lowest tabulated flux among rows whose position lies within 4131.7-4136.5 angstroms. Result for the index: 35.9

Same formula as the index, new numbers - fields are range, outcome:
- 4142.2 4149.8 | 36.9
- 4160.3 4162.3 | 36.6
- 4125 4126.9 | 37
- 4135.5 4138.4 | 36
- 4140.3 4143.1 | 37.2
